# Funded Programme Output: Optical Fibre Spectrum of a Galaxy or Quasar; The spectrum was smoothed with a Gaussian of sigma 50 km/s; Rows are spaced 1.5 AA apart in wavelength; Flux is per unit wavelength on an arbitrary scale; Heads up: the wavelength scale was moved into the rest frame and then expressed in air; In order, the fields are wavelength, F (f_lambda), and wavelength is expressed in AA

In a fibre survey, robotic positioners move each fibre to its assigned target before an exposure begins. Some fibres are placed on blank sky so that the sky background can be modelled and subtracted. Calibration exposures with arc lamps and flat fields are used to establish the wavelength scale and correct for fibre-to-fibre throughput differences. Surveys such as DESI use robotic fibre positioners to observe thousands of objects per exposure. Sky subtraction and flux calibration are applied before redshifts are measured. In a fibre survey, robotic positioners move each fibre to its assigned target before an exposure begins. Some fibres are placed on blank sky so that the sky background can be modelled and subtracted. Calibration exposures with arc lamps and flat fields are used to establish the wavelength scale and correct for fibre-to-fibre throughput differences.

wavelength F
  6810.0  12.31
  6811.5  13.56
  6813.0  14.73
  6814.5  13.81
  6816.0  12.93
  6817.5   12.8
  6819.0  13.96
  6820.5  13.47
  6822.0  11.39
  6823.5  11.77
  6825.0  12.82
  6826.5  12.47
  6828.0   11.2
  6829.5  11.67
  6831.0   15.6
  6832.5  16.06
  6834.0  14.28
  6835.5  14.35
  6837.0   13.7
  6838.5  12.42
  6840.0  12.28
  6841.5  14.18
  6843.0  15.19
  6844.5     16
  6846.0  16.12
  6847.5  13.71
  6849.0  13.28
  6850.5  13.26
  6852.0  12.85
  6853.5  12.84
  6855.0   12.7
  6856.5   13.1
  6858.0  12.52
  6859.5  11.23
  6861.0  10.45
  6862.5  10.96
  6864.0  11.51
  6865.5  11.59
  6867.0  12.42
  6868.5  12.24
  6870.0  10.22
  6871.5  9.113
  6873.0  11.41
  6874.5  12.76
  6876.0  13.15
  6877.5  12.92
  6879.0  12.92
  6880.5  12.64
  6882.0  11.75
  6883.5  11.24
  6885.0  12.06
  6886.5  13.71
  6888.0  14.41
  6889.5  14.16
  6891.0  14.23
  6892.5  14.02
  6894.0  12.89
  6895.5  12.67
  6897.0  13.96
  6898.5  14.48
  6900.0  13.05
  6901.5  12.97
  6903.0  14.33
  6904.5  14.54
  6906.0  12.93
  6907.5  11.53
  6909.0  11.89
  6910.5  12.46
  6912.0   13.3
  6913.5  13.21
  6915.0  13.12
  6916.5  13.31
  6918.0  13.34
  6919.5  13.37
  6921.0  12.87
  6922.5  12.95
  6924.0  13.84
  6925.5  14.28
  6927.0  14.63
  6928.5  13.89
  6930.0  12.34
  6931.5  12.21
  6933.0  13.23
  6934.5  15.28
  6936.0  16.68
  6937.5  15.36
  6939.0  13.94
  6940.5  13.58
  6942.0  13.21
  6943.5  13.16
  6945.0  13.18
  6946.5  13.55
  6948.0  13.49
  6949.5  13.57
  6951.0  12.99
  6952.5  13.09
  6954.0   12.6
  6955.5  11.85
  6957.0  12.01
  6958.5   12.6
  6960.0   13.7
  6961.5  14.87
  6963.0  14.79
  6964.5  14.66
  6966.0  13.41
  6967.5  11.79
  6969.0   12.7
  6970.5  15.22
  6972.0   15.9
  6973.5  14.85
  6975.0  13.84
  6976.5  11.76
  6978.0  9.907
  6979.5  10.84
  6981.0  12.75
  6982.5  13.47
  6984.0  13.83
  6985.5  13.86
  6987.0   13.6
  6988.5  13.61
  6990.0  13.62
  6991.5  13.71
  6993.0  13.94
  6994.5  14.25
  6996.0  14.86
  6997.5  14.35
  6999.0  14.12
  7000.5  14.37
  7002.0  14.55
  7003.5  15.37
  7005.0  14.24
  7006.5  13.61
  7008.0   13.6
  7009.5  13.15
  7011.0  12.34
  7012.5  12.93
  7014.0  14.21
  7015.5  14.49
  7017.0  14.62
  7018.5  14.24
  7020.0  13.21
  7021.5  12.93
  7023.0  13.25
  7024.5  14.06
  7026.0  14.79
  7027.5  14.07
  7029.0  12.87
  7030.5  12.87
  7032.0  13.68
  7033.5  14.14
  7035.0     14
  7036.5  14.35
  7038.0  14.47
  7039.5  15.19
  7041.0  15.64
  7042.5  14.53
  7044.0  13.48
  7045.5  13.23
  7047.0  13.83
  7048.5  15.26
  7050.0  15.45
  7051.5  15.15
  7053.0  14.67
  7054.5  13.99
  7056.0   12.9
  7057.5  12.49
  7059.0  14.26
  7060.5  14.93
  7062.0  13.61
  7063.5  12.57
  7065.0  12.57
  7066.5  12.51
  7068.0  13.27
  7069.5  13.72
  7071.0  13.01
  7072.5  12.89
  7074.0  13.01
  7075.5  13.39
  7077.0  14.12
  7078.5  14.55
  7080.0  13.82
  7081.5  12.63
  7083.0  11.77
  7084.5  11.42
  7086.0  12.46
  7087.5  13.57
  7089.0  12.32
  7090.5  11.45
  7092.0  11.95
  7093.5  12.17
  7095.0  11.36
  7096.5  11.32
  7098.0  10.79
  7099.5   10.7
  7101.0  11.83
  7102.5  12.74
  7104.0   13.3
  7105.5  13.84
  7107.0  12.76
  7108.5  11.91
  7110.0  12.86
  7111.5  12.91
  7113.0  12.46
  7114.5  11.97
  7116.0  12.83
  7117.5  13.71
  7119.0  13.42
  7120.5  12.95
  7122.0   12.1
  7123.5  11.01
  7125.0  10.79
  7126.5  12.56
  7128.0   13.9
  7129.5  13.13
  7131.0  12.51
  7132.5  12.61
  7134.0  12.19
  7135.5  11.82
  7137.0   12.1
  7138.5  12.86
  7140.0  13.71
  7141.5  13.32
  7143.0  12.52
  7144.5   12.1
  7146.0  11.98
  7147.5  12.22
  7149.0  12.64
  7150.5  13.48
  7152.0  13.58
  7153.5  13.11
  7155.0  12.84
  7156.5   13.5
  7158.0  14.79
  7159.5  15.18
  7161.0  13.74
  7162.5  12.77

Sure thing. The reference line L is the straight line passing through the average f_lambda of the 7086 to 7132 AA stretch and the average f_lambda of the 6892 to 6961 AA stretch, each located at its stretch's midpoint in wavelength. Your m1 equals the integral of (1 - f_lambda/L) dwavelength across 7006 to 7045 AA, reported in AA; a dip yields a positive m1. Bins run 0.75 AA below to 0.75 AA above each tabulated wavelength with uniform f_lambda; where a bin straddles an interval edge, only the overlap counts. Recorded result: -3.2 AA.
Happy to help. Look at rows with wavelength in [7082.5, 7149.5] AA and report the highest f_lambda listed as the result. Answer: 13.9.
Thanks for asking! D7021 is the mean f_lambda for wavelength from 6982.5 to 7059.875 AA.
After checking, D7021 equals 14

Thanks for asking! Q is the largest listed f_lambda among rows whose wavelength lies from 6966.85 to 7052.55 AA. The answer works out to 15.9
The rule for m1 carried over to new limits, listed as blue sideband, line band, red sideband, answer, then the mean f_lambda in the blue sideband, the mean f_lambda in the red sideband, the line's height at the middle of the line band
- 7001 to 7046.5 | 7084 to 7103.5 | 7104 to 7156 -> 1.8 AA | 13.9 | 12.7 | 13.1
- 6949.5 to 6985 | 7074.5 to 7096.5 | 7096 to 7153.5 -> 0.2 AA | 13.2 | 12.5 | 12.7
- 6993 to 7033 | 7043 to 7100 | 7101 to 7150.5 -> 0.7 AA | 13.9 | 12.6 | 13.2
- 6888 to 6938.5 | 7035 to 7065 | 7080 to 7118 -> -3.6 AA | 13.6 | 12.3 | 12.6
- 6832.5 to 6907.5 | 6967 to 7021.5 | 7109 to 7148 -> -3.7 AA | 13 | 12.6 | 12.8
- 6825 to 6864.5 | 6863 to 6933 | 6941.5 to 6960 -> 1.1 AA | 13.2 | 13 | 13.1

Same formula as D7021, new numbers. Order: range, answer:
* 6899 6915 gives 13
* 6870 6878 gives 11.7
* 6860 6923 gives 12.7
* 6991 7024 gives 13.9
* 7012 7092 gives 13.6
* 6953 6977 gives 13.5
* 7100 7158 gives 12.7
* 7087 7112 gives 12.2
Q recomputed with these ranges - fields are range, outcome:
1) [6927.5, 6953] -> 16.68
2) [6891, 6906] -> 14.54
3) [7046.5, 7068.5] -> 15.45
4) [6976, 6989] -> 13.86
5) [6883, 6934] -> 14.63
